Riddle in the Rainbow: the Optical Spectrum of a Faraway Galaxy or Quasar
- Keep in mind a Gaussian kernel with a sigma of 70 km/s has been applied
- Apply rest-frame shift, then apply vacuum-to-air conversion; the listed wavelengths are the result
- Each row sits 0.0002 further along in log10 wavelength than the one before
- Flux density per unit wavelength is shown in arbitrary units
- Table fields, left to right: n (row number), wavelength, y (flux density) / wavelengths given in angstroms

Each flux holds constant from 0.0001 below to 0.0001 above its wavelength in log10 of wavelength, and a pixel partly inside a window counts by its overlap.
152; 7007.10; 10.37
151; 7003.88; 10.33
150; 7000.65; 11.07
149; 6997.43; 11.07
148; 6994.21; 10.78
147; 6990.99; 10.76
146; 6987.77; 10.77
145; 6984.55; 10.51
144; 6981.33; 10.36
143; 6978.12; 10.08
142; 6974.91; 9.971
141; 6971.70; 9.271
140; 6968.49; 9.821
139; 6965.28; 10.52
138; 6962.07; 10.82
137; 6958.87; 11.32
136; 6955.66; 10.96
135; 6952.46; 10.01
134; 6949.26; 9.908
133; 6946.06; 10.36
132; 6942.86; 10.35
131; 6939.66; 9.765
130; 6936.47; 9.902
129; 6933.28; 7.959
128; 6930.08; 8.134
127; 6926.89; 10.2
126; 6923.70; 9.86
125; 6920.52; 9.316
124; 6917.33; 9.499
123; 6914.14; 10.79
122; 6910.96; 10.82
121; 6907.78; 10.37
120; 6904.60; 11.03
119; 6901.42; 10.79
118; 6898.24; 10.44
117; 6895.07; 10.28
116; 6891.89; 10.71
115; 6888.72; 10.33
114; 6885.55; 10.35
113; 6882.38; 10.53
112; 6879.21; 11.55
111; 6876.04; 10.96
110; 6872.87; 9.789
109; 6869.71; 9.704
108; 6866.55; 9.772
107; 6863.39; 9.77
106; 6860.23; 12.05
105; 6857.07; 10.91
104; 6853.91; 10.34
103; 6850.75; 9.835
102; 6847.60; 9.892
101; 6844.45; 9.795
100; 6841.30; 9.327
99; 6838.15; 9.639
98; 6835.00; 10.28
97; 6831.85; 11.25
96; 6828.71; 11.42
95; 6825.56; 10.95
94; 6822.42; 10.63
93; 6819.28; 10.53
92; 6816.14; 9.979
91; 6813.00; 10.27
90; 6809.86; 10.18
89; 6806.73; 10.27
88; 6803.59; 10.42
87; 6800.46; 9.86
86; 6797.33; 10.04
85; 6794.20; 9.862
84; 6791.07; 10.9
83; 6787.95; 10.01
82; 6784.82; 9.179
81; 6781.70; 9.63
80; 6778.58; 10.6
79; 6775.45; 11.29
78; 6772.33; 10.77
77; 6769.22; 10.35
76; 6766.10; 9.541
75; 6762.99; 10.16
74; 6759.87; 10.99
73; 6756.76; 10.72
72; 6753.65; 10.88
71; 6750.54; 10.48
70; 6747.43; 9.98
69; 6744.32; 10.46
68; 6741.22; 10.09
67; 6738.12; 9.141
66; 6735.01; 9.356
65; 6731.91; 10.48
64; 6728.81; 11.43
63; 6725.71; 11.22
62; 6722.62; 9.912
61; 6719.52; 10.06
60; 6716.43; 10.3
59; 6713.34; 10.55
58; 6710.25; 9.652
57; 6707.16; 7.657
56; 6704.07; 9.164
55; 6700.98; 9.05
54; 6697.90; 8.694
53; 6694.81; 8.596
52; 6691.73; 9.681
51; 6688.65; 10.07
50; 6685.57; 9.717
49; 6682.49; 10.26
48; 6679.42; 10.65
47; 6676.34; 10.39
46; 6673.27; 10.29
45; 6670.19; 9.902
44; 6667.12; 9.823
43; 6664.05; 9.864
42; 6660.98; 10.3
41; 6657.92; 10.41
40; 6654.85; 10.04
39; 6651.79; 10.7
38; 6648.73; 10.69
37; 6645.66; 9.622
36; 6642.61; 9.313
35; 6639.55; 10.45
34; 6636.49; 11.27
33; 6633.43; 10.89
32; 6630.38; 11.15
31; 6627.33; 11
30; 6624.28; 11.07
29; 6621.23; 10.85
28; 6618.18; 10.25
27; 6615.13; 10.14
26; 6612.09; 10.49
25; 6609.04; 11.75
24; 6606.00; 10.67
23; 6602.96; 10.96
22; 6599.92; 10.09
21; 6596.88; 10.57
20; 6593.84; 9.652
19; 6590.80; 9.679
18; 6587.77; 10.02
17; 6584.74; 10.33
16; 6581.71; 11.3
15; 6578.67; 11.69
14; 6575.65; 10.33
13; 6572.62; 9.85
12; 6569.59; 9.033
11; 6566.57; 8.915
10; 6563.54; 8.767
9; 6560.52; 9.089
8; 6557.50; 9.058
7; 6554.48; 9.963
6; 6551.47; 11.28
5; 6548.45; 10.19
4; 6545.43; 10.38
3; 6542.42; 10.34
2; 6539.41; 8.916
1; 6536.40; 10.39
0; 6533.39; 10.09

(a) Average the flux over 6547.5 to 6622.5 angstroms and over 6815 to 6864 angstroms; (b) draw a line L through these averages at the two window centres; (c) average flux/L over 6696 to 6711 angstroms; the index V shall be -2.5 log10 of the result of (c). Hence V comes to 0.172 mag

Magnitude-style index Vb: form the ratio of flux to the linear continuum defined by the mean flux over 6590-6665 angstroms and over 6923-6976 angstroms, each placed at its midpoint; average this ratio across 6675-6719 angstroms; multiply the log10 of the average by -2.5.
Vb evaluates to 0.08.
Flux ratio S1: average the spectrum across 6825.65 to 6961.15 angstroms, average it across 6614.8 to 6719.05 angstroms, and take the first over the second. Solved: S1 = 1.0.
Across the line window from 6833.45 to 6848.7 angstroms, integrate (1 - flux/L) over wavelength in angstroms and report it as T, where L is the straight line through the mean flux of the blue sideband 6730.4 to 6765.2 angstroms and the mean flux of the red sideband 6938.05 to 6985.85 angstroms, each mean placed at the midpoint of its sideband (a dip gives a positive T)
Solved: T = 0.7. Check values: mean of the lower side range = 10.2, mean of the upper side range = 10.3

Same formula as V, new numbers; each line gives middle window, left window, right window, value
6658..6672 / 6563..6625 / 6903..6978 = 0.026 mag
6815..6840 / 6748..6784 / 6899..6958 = -0.030 mag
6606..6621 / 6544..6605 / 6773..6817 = -0.062 mag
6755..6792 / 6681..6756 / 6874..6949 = -0.040 mag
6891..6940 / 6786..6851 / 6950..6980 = 0.032 mag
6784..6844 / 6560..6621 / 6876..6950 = -0.010 mag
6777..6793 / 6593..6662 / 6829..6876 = 0.028 mag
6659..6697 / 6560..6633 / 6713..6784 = 0.043 mag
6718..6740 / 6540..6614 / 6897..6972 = -0.009 mag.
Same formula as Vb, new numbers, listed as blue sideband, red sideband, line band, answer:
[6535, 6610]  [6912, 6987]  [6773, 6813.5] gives -0.02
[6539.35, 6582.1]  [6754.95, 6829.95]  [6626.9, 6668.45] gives -0.03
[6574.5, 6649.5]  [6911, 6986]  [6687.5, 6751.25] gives 0.06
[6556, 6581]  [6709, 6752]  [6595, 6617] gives -0.09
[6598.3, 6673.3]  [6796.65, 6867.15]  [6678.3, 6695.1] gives 0.06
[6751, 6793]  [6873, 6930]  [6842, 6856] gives 0.04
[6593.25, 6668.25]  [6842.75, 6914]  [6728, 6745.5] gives 0.04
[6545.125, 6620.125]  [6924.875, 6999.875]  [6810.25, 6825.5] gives -0.02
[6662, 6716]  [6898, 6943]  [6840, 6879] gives -0.04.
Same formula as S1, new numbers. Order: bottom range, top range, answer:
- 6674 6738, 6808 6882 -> 1.06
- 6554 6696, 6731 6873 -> 1.00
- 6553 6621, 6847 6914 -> 1.04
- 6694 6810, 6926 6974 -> 0.99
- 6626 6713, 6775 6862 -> 1.03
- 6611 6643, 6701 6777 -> 0.95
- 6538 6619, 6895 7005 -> 1.01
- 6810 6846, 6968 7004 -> 1.01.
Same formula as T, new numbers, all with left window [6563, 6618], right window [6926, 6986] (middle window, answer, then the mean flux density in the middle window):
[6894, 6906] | -0.71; 10.6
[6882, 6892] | -0.38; 10.4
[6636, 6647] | 0.17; 10.1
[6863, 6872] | 0.29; 9.76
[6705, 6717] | 0.85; 9.46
